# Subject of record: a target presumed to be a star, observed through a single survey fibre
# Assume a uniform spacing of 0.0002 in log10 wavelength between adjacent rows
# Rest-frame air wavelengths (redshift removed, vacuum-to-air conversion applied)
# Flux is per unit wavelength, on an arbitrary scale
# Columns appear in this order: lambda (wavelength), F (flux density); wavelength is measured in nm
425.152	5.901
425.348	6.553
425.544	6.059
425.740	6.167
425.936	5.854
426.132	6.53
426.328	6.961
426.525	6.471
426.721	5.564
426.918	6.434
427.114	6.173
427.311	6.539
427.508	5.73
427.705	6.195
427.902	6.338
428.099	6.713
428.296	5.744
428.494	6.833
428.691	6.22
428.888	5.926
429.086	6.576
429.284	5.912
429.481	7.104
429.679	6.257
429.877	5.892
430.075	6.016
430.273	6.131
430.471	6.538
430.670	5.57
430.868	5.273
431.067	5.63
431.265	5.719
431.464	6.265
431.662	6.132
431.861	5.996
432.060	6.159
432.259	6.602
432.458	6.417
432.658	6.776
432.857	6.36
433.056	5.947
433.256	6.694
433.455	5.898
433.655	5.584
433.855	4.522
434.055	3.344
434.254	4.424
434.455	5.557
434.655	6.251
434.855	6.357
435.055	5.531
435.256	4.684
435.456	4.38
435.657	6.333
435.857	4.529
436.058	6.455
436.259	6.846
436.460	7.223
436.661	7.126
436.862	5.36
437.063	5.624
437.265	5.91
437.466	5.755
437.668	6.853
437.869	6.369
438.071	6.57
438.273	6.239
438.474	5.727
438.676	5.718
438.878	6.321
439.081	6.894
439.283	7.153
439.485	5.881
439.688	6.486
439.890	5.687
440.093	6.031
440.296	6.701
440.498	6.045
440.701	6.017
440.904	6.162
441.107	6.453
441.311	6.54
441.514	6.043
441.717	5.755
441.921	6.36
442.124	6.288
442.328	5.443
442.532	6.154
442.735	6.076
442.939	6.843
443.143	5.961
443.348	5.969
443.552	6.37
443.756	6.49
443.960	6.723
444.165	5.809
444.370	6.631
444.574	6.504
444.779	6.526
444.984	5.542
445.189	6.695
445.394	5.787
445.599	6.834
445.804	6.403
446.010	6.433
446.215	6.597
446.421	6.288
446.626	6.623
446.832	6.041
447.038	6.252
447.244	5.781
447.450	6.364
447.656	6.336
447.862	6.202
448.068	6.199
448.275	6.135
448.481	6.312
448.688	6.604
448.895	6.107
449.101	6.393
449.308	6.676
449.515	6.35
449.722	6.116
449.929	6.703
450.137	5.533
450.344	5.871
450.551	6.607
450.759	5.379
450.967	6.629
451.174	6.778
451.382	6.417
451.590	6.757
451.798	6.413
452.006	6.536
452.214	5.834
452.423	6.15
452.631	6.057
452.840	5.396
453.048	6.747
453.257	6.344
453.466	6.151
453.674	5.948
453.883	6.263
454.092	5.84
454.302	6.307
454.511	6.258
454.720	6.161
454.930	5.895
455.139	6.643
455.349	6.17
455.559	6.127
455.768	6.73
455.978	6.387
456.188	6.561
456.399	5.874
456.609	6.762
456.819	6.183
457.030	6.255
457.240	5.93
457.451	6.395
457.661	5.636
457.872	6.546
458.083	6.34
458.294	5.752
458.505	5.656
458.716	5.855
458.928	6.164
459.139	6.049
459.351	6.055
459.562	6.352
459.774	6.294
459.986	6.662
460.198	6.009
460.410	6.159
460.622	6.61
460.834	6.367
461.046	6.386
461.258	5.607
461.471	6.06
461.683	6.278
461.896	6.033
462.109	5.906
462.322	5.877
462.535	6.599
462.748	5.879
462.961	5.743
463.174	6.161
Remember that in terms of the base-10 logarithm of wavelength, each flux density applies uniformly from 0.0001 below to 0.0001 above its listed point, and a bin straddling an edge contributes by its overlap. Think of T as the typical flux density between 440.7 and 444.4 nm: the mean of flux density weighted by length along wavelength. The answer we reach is 6.21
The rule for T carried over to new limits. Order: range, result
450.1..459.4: 6.19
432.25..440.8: 5.98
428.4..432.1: 6.11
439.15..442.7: 6.19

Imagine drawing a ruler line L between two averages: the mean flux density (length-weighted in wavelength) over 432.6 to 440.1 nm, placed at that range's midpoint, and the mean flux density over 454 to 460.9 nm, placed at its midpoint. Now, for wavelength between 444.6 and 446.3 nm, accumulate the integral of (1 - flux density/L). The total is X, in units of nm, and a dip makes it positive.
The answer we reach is -0.09 nm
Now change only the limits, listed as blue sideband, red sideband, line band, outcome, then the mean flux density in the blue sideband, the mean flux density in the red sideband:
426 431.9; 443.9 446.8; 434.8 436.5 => 0.14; 6.18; 6.37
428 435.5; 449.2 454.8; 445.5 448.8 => -0.10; 5.9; 6.23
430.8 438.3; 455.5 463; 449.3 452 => -0.11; 5.89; 6.17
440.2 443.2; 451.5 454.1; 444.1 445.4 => -0.01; 6.19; 6.2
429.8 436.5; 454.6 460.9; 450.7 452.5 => -0.07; 5.81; 6.22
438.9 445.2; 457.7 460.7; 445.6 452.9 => -0.07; 6.26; 6.16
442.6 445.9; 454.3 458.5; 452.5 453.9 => 0.03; 6.32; 6.23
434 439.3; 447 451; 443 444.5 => -0.05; 5.91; 6.22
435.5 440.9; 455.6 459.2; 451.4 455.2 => -0.01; 6.21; 6.18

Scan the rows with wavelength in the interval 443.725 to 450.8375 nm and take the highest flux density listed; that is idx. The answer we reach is 6.834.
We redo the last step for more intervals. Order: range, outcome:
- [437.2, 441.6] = 7.153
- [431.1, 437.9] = 7.223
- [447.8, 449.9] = 6.676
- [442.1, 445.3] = 6.843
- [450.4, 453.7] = 6.778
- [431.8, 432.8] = 6.776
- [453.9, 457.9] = 6.762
